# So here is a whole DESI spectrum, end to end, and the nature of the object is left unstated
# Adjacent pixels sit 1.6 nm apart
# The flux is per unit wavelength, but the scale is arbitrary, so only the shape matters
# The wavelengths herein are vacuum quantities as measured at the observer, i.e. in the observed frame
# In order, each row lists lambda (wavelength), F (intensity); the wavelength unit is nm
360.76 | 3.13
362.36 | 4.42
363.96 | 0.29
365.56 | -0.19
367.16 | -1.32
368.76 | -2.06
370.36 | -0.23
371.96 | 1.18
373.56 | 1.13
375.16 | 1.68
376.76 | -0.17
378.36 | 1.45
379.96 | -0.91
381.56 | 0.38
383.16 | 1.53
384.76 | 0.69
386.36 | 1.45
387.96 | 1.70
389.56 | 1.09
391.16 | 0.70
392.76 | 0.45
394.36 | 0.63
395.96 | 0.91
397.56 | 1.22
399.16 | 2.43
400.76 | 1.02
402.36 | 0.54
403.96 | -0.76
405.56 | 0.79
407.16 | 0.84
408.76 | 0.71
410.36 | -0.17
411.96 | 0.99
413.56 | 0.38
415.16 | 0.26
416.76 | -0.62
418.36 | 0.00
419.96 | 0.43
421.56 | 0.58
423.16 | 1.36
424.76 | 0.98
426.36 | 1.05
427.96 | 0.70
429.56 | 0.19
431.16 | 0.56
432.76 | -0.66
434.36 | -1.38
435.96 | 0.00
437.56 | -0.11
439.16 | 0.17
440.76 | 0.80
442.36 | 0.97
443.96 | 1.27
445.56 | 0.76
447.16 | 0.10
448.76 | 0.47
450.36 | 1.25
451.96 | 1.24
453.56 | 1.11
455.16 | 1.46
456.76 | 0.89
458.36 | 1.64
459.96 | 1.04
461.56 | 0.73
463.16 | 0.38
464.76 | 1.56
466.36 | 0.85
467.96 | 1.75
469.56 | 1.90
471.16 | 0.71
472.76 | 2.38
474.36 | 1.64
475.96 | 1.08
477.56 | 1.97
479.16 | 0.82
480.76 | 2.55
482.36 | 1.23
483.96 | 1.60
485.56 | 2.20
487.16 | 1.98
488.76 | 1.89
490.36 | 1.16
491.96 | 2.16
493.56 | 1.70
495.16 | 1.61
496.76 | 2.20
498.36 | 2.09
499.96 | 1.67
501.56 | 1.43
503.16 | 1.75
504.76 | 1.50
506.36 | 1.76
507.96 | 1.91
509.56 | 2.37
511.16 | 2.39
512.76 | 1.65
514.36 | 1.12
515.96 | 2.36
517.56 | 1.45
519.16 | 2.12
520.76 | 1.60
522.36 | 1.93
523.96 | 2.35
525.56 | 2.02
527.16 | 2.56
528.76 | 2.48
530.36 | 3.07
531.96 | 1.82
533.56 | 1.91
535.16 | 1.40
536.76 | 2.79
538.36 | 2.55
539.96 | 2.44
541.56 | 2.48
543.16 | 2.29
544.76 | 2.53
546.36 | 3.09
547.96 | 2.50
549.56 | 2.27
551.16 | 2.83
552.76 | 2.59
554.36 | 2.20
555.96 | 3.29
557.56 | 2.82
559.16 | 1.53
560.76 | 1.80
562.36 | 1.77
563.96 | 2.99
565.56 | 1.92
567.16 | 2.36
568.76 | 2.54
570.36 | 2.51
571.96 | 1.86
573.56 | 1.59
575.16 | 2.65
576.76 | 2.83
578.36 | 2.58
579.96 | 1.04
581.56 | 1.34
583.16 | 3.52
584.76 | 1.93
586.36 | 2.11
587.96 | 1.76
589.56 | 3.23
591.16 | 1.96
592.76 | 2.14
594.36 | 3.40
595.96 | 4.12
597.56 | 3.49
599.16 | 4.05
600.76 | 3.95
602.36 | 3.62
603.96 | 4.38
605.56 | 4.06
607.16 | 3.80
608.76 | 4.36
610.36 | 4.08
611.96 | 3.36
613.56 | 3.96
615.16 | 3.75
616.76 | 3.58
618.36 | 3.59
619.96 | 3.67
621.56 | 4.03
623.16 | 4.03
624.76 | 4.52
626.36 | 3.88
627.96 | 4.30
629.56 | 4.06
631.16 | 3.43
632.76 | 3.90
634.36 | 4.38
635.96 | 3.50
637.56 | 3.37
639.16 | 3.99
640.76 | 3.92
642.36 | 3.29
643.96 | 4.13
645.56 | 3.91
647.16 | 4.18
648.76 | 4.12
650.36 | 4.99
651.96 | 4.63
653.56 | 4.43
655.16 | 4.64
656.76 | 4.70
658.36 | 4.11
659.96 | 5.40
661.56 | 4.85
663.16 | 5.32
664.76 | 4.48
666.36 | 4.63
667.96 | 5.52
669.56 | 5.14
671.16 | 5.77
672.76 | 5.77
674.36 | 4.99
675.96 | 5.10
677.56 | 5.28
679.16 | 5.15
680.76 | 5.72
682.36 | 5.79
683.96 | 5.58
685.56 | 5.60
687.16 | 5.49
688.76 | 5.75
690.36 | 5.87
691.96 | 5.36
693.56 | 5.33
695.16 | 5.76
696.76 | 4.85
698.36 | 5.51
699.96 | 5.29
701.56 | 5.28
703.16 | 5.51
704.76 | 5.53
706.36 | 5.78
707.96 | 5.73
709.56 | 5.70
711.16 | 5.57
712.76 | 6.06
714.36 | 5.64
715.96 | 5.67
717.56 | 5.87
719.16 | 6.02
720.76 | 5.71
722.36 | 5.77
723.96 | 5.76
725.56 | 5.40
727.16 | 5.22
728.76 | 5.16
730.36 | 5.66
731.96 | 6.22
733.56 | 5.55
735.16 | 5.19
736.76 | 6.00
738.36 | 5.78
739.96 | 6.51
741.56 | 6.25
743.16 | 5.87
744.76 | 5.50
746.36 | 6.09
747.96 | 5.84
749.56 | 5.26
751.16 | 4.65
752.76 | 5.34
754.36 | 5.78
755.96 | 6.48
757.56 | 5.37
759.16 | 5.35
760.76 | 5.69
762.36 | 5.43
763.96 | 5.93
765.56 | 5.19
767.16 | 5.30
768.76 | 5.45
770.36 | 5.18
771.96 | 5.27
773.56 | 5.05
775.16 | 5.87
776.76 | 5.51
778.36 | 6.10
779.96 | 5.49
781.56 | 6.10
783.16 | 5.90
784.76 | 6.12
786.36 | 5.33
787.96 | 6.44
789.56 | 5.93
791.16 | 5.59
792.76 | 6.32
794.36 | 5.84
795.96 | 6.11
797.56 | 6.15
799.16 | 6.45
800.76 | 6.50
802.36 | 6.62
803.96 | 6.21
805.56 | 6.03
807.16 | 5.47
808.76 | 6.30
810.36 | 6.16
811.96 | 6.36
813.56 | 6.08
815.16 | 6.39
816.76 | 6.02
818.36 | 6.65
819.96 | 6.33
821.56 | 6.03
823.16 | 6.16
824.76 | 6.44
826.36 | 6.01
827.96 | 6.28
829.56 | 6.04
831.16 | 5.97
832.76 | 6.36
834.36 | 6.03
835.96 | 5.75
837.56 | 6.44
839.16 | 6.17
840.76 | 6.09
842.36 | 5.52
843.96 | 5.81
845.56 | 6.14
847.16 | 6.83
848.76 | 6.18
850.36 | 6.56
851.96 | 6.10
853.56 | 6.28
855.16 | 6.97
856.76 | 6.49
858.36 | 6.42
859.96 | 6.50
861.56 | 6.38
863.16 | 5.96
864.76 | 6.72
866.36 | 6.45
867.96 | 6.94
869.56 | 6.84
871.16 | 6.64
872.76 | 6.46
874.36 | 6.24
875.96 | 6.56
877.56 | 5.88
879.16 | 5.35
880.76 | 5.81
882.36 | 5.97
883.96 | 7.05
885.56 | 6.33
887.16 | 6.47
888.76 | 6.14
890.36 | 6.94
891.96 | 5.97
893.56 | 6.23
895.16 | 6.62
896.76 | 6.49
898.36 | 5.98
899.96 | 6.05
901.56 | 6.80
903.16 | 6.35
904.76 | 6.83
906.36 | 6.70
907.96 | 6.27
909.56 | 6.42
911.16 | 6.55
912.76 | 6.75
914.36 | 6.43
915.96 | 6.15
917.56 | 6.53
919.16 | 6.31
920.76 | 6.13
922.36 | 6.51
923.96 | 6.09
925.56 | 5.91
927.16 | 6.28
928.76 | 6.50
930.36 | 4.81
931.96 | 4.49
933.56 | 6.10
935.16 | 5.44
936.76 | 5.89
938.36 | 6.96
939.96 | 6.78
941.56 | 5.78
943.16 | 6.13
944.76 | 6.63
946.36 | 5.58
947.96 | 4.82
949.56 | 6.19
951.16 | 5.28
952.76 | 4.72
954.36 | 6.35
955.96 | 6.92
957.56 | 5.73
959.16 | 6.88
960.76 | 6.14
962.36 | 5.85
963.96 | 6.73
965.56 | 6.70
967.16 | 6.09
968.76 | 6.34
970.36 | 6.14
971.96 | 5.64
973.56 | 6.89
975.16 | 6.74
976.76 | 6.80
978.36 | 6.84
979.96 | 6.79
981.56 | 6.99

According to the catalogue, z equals 0.49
